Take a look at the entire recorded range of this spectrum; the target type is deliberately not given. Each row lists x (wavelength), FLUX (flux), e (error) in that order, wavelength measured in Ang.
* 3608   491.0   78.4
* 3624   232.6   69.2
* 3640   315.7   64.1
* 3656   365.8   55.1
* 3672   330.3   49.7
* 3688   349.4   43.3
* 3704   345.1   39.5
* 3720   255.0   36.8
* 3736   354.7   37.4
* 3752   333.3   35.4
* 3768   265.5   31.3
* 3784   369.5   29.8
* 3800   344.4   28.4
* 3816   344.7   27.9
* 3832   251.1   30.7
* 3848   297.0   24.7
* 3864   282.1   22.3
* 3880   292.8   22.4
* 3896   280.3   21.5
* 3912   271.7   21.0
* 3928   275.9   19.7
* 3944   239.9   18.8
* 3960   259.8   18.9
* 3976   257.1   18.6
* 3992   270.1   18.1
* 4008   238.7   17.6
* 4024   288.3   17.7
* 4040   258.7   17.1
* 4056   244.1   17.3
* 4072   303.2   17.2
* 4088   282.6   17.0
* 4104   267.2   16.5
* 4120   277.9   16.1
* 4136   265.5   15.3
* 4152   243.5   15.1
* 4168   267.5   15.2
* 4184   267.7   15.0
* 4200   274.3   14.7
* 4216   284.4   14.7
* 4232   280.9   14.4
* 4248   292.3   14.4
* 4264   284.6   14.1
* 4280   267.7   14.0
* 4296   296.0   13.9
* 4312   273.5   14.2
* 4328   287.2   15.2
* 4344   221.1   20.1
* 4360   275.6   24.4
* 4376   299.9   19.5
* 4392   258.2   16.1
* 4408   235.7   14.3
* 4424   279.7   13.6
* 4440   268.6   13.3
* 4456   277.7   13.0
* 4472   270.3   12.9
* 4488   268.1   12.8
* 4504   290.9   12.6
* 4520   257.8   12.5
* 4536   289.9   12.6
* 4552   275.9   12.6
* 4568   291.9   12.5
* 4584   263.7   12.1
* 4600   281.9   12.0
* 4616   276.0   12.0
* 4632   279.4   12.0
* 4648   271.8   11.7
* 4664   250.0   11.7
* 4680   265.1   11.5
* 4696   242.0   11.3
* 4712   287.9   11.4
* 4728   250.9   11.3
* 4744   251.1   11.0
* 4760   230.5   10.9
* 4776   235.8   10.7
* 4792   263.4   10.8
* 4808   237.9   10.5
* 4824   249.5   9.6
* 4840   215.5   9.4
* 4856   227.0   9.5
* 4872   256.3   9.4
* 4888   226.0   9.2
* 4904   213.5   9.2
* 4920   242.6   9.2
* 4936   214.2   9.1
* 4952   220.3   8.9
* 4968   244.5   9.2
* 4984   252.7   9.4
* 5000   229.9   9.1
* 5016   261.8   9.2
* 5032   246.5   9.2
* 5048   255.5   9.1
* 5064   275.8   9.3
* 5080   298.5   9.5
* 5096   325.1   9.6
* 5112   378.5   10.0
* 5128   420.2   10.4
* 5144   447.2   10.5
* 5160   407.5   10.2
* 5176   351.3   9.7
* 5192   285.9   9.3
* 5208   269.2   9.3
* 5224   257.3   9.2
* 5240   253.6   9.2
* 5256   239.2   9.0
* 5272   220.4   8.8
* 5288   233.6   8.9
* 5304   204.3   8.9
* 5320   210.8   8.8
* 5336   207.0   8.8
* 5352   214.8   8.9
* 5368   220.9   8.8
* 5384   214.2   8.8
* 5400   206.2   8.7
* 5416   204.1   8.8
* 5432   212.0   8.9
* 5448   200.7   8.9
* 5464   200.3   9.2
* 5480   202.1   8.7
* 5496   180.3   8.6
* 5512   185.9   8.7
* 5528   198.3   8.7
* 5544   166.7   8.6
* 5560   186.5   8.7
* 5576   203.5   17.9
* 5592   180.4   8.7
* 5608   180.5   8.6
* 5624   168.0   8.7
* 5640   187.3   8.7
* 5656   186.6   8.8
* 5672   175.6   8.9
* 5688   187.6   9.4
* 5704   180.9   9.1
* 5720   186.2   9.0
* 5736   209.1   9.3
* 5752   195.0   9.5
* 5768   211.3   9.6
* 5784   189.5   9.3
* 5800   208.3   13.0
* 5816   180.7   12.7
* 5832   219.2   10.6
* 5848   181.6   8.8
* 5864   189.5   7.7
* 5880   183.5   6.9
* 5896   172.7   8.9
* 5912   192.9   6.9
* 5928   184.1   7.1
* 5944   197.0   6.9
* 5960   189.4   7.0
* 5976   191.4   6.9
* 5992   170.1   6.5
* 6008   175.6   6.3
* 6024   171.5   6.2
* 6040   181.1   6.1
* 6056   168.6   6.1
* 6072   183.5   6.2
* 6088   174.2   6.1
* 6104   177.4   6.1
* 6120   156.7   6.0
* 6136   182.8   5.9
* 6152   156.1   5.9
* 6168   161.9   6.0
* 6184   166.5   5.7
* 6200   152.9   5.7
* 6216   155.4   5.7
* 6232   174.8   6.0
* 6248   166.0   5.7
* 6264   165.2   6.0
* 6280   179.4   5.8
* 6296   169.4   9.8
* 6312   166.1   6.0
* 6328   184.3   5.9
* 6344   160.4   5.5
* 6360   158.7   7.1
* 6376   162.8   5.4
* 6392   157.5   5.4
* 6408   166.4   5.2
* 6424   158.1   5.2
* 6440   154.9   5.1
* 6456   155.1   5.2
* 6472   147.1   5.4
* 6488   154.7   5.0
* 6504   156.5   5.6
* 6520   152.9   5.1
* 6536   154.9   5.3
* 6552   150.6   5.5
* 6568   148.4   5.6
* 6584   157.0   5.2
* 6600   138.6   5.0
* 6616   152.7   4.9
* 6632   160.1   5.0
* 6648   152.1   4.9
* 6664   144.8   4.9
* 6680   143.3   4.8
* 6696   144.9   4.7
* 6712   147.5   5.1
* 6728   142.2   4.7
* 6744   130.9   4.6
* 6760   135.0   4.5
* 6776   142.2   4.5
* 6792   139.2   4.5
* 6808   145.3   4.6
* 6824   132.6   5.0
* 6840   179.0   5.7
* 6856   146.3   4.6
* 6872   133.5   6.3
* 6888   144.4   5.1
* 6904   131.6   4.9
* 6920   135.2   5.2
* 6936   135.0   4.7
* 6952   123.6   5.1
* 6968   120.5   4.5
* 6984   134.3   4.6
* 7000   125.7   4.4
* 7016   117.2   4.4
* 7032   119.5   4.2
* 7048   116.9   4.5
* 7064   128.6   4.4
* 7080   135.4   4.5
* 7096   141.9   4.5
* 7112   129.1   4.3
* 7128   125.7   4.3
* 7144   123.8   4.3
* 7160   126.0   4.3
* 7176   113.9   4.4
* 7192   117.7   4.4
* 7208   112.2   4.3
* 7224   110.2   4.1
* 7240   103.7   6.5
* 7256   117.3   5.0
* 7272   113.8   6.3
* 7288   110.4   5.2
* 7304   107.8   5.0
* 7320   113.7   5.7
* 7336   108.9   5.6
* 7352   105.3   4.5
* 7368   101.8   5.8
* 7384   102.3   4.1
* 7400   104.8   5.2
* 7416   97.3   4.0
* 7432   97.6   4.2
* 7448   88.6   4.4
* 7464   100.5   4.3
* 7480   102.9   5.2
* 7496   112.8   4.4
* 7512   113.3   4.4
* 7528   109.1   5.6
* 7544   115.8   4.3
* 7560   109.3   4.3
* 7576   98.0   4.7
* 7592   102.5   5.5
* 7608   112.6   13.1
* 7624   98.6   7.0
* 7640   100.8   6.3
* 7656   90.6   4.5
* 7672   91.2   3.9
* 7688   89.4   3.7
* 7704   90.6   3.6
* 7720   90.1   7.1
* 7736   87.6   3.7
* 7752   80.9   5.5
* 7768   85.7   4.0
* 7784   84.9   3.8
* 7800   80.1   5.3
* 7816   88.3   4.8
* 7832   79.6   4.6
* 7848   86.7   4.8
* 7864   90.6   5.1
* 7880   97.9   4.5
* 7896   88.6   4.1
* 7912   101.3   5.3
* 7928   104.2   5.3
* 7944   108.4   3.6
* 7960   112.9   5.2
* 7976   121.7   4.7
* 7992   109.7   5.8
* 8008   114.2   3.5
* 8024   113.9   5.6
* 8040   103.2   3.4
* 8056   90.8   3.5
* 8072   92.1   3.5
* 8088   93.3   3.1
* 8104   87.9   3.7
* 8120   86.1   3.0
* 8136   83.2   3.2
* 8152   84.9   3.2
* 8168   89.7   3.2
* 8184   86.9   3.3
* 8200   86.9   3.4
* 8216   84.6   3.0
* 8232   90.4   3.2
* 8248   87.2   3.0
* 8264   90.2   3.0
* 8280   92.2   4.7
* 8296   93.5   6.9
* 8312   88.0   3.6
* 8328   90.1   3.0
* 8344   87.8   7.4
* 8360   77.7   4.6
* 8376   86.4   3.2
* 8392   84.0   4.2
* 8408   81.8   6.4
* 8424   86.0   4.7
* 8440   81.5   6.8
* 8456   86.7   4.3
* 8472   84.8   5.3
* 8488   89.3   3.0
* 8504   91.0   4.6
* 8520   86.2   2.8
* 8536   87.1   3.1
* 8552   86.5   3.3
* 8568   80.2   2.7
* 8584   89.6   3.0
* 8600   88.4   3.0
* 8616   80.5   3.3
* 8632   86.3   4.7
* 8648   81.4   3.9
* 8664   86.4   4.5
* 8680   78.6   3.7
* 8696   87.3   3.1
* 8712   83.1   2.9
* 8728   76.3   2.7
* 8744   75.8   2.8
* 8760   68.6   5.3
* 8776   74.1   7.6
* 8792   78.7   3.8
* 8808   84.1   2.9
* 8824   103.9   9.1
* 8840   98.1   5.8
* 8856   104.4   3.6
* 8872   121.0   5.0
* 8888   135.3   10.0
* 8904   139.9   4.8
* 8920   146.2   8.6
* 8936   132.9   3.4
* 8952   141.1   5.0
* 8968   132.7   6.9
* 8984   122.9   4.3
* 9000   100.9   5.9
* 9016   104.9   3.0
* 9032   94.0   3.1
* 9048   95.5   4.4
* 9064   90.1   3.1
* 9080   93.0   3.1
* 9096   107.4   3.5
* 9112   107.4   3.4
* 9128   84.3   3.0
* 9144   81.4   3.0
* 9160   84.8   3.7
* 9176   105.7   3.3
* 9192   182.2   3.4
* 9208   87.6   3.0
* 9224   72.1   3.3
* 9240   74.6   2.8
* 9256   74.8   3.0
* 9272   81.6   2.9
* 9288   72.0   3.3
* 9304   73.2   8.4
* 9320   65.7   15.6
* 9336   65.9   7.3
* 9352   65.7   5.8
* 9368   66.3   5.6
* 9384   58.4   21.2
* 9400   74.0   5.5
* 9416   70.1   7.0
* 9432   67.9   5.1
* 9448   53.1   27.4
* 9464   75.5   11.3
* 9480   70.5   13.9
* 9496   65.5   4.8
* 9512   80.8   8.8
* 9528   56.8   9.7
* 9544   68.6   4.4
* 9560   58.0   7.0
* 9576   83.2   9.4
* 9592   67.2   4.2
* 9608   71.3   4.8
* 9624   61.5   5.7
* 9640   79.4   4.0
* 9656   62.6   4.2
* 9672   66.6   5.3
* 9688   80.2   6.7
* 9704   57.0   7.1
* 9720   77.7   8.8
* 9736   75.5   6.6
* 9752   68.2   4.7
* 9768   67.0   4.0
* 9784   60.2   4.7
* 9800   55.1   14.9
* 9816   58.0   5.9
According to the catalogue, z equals 0.84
